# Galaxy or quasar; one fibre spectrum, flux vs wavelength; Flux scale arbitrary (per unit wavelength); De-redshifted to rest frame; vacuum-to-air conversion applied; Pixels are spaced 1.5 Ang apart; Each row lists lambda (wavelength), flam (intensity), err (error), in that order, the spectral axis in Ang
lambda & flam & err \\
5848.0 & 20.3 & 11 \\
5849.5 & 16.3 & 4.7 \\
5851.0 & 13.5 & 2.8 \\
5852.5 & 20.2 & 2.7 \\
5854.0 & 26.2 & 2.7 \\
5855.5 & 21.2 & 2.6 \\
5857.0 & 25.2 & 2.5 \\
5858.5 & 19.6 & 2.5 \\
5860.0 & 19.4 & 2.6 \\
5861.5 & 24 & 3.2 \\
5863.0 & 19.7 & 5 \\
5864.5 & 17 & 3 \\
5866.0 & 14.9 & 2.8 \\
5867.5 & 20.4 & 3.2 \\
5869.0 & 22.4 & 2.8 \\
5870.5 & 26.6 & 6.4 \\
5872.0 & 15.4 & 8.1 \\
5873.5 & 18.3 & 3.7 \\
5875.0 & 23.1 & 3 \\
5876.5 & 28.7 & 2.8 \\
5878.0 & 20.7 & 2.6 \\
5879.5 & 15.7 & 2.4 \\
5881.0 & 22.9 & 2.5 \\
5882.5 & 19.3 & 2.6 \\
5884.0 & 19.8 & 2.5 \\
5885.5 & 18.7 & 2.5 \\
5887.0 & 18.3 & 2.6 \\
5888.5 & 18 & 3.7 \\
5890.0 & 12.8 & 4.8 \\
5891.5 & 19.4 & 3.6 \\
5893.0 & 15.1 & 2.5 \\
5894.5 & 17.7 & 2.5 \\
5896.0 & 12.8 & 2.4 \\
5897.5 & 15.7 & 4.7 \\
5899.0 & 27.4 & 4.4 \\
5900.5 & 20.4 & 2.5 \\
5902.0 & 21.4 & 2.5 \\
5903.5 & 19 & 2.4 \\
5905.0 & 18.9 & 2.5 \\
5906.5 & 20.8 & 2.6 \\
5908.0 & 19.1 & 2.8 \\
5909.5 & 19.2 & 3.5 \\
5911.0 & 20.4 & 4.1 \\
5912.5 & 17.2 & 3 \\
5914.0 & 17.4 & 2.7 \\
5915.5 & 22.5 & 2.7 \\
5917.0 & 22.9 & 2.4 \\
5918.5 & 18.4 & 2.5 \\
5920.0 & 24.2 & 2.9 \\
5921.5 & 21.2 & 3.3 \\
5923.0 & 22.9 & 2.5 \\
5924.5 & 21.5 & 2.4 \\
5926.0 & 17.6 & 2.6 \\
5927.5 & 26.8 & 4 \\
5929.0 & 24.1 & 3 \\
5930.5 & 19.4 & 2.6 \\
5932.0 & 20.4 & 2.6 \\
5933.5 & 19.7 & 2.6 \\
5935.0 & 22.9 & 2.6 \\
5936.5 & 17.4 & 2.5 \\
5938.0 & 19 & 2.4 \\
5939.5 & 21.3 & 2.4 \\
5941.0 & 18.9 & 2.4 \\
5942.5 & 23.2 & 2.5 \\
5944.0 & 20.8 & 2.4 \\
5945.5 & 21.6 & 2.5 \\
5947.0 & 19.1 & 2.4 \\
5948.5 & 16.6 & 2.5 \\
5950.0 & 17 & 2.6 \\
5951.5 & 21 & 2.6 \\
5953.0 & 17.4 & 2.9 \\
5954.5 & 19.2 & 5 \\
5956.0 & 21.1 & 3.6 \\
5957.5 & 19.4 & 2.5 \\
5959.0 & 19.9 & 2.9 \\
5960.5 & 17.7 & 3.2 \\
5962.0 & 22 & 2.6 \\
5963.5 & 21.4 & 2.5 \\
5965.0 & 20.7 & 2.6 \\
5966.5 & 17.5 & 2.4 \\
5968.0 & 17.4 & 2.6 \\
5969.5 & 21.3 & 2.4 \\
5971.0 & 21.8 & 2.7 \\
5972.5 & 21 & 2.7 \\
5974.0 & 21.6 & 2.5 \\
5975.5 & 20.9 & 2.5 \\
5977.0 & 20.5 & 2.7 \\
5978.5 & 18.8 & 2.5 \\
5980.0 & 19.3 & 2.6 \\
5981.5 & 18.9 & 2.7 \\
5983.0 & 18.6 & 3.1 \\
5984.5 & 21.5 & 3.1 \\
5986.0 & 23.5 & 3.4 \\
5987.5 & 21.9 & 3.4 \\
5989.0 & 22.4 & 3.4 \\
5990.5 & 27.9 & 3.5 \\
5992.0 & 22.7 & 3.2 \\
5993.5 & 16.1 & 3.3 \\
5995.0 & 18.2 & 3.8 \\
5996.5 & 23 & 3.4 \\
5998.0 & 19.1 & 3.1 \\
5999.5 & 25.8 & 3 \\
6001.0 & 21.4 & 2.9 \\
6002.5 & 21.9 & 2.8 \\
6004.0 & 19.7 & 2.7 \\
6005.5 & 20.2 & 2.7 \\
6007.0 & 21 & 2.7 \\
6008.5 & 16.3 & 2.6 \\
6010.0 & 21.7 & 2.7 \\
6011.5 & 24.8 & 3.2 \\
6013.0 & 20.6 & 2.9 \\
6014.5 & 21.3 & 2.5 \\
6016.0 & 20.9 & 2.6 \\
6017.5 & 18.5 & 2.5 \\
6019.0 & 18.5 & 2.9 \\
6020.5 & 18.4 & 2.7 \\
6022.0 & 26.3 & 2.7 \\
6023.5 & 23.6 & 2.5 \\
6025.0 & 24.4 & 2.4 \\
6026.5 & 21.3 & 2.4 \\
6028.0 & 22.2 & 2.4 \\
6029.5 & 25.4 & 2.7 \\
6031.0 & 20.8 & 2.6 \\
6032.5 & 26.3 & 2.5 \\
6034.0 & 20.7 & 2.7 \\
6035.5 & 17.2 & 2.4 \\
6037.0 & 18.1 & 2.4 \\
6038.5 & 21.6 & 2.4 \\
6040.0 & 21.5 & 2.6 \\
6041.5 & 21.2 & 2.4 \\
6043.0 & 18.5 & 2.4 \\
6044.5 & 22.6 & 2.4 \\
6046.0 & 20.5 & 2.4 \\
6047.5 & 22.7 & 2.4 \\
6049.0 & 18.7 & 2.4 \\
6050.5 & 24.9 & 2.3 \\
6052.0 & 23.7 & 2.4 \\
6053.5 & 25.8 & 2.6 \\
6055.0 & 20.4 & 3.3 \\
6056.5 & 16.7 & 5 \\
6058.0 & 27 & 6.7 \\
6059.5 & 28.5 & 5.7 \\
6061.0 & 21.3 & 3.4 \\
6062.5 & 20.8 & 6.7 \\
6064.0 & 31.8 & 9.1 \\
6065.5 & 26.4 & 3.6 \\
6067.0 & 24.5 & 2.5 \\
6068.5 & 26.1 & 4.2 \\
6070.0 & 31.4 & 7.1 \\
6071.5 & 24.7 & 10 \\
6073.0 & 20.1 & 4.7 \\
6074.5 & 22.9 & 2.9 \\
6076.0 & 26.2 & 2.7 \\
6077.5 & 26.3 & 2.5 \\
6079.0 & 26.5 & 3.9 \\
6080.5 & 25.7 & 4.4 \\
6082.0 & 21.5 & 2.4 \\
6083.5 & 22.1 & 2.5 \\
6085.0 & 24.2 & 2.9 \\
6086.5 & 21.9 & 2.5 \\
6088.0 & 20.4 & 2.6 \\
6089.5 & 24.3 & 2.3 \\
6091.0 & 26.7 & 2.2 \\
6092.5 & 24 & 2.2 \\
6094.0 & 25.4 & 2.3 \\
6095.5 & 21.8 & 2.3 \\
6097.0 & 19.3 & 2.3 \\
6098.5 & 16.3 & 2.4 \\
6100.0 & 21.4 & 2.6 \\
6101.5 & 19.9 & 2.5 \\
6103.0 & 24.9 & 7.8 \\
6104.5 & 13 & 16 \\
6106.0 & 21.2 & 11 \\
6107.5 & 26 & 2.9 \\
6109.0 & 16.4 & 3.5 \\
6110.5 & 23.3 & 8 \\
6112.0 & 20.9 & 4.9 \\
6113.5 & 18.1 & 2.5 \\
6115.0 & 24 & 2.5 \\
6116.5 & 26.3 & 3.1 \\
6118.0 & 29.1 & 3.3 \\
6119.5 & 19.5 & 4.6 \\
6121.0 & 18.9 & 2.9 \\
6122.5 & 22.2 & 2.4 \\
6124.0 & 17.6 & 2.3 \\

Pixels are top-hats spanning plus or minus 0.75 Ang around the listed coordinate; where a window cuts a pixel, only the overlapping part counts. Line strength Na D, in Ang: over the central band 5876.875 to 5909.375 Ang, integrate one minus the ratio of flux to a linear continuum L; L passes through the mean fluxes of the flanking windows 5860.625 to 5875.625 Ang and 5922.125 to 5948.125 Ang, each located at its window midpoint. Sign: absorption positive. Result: 2.5 Ang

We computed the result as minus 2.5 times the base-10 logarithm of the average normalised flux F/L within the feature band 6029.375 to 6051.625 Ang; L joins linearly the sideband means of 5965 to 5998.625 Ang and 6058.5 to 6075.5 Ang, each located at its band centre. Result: 0.12 mag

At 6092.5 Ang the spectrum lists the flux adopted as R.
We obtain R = 24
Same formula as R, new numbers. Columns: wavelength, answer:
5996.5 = 23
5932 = 20.4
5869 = 22.4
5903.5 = 19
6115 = 24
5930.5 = 19.4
